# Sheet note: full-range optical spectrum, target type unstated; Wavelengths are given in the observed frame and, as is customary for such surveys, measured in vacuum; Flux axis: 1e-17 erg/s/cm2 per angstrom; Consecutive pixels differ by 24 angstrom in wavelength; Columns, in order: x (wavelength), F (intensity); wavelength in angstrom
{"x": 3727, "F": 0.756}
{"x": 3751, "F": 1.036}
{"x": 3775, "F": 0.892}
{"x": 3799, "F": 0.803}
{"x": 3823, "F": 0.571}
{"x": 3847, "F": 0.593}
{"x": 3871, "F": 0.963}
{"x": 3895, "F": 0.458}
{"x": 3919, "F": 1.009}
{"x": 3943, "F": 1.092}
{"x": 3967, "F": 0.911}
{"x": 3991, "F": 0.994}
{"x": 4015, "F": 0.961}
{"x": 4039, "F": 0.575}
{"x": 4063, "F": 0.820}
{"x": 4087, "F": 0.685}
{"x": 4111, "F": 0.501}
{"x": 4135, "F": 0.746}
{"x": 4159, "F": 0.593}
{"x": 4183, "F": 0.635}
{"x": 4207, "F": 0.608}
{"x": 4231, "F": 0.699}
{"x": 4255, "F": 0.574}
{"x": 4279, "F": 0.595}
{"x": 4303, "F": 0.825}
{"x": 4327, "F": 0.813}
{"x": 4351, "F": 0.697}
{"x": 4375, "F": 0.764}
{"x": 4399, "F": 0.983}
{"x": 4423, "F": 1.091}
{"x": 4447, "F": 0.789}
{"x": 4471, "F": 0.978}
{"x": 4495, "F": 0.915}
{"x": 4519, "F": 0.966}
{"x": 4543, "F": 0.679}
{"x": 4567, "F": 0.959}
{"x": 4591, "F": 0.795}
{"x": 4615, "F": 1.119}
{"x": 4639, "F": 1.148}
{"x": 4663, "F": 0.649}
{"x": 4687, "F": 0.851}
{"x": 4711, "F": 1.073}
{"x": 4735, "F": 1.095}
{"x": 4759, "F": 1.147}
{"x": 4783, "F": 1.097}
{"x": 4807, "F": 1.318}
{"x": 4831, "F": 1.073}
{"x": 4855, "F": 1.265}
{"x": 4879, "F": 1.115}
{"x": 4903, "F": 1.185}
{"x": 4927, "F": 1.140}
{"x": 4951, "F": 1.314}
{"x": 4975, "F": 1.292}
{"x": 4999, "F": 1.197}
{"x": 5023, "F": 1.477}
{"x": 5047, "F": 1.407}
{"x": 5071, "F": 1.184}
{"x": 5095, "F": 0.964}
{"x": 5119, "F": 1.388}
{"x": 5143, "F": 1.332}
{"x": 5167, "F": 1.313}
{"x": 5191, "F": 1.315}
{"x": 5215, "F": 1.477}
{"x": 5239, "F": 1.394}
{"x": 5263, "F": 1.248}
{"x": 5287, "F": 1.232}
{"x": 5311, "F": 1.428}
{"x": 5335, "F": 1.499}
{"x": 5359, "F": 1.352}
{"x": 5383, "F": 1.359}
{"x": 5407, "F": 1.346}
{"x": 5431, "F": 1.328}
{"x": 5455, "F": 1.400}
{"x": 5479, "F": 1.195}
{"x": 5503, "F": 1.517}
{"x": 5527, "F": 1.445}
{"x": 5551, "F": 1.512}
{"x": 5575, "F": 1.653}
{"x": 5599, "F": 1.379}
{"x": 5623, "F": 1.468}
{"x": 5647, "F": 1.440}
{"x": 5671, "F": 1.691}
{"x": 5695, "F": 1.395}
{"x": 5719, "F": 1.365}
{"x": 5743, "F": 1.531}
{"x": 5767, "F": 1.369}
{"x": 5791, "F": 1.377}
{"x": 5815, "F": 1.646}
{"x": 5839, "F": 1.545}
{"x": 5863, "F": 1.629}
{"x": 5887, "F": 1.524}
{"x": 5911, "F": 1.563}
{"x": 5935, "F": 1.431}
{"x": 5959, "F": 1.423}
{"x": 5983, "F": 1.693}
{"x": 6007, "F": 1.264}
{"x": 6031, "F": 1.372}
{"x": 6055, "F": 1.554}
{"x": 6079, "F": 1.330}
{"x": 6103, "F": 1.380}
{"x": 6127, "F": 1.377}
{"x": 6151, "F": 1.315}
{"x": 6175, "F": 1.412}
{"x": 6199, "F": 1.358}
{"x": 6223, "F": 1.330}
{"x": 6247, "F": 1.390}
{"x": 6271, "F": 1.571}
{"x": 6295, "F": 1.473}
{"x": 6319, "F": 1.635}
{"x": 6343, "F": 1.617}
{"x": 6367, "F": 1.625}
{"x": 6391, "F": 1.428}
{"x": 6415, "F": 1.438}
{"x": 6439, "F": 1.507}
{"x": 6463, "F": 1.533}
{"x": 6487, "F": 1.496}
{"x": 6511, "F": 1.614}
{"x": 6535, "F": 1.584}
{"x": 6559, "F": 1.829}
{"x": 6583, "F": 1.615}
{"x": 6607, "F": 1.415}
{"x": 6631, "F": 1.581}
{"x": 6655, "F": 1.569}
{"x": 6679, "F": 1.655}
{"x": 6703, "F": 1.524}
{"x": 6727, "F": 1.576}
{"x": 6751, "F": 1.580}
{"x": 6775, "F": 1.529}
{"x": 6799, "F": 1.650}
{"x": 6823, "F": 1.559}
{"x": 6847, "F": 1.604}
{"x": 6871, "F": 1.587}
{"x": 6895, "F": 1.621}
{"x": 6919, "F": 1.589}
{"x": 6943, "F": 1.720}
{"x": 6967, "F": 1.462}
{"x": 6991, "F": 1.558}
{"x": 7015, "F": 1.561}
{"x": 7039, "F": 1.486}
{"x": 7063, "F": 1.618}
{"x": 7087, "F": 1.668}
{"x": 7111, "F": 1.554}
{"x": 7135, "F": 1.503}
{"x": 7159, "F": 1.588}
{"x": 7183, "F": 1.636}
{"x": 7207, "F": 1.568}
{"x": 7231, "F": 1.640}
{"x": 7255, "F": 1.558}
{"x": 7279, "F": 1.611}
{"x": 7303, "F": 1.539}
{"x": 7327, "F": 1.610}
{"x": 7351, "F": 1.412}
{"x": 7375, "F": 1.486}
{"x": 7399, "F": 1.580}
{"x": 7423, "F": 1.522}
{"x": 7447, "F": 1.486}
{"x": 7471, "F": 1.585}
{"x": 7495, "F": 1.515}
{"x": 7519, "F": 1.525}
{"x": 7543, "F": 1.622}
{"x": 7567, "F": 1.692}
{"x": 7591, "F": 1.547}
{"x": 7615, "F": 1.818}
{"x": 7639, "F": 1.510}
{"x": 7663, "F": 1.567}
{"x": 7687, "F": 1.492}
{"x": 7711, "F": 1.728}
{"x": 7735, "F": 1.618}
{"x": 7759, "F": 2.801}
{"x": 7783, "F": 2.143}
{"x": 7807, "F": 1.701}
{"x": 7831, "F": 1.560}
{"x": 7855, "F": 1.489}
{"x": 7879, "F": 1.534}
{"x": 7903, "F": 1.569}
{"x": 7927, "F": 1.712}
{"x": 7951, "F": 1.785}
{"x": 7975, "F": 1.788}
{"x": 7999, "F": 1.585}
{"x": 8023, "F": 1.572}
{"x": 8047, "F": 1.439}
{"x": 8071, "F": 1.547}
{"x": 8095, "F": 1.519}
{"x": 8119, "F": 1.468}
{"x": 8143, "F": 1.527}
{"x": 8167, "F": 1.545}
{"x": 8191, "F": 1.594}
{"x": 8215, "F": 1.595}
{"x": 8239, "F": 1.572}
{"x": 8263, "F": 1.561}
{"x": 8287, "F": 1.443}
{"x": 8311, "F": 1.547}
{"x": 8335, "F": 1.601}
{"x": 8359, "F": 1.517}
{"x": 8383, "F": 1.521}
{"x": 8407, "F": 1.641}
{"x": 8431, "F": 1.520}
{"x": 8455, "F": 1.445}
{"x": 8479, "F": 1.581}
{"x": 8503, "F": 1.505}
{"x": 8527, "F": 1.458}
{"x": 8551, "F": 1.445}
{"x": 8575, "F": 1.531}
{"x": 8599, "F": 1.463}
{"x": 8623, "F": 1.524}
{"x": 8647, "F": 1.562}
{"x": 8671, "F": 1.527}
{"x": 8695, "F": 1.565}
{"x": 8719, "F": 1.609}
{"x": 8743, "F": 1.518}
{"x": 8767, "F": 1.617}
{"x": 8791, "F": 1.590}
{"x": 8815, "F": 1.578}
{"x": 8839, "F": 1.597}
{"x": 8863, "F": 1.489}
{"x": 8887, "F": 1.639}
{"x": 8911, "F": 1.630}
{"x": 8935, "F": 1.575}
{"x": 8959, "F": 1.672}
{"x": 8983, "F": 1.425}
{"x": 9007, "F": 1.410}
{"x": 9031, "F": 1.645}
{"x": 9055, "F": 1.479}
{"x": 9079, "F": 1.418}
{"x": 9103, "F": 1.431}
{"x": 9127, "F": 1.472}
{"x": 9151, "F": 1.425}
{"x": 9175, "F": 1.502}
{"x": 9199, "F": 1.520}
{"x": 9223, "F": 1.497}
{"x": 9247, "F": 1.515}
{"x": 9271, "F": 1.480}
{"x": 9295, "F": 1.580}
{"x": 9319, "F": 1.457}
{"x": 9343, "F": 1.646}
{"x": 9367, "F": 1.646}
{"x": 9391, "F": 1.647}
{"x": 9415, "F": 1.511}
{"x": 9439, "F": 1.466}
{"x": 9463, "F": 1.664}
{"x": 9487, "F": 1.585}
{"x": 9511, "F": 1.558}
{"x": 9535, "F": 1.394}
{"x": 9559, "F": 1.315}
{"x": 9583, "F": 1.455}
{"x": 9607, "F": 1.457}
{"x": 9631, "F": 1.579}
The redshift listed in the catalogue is 0.183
